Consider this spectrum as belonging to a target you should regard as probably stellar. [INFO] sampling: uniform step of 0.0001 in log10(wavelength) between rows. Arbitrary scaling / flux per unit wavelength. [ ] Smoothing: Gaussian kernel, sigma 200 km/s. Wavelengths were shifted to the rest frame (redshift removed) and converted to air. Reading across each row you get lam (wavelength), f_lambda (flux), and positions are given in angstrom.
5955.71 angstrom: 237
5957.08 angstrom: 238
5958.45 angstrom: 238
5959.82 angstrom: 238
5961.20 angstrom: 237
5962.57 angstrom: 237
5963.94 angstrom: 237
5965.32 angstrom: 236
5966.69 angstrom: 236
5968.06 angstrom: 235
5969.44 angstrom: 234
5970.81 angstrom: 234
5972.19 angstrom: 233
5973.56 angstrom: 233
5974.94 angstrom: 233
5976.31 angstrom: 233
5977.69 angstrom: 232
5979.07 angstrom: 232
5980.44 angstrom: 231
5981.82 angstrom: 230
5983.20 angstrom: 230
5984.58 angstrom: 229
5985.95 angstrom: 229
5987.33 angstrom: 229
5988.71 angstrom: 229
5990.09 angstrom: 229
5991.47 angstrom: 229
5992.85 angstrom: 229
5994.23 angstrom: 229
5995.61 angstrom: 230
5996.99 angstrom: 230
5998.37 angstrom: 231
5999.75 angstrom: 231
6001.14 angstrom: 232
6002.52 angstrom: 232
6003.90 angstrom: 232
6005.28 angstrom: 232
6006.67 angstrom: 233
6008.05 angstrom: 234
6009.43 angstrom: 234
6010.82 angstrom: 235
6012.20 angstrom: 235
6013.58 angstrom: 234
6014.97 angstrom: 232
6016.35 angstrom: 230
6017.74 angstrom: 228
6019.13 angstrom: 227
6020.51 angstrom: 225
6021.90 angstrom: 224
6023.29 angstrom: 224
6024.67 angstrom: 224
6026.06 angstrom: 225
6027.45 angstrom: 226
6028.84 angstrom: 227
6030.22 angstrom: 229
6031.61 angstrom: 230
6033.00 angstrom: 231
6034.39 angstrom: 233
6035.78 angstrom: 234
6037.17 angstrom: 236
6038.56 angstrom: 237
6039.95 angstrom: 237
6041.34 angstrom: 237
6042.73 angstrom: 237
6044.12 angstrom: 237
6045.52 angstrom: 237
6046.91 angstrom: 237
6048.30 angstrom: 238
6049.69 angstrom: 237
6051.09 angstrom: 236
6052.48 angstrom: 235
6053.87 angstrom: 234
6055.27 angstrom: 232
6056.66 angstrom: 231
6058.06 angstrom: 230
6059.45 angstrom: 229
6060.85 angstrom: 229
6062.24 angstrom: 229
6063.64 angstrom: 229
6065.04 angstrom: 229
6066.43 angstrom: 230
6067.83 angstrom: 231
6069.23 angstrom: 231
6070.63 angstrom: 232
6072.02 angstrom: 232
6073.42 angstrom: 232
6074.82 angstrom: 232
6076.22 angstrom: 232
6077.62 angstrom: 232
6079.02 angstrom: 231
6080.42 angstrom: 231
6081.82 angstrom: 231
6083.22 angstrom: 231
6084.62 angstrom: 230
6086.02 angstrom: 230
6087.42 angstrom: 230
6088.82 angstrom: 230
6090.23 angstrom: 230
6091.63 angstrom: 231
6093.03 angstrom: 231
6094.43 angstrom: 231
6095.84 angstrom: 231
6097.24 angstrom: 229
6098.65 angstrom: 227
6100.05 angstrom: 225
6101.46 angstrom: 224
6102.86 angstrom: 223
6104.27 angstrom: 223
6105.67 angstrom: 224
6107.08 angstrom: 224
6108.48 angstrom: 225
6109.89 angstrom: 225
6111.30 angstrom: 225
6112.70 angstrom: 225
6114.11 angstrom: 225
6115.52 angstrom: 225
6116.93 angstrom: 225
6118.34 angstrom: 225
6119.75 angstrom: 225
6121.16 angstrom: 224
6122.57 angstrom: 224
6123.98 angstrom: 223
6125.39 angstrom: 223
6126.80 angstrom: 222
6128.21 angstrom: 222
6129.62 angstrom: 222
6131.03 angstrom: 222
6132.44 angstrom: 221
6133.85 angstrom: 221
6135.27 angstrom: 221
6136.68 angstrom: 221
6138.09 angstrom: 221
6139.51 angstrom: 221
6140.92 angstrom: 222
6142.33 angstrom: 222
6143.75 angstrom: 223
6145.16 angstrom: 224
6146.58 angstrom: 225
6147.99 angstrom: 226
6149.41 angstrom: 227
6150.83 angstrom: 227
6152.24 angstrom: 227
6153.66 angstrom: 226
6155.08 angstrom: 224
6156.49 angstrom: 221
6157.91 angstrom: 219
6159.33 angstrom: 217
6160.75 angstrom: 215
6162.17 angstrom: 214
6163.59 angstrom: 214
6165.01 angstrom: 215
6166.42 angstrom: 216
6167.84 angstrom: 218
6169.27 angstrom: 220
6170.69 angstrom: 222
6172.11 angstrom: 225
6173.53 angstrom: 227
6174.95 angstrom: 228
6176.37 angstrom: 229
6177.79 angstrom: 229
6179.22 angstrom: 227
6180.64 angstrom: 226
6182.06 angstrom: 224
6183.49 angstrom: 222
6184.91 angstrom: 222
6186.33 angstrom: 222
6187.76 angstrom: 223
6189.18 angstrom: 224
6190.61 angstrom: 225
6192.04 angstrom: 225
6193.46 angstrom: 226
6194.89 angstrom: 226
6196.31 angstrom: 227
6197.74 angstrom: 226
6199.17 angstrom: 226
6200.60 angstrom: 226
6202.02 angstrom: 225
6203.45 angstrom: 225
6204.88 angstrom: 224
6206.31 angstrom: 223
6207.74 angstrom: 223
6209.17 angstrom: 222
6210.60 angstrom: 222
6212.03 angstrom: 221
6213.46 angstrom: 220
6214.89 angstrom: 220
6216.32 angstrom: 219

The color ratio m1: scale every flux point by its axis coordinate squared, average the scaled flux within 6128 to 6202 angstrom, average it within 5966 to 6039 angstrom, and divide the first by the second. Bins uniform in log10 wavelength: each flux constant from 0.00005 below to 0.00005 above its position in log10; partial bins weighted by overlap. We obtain 1.0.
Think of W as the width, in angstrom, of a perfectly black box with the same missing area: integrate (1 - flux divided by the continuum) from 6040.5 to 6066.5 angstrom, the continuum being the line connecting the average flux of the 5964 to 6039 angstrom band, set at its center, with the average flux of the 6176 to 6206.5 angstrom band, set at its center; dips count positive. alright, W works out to -0.5 angstrom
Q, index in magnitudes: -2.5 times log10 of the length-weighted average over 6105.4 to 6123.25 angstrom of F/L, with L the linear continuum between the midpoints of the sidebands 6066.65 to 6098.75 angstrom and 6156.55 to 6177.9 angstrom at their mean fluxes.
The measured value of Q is 0.01 mag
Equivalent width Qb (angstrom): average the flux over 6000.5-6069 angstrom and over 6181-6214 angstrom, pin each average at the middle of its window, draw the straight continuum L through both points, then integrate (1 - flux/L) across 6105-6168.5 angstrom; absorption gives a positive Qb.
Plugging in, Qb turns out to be 1.3 angstrom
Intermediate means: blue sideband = 232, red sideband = 224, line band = 222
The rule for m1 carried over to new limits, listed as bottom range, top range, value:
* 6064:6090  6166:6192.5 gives 1.00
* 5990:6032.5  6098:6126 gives 1.01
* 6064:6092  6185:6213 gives 1.01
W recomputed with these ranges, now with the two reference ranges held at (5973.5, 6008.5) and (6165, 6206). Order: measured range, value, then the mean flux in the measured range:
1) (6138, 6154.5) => 0.1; 224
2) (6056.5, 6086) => -0.3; 231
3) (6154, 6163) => 0.3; 219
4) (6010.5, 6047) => -0.3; 231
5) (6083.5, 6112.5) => 0.0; 227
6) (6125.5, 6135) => 0.2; 222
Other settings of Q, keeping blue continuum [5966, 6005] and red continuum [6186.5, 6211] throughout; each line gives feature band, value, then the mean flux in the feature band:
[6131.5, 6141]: 0.026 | 221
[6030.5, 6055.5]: -0.027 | 235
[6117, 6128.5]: 0.016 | 224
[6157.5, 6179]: 0.023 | 221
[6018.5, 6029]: 0.024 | 225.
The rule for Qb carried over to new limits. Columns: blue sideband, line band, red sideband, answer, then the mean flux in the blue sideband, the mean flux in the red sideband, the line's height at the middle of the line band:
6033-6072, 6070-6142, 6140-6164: 0.3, 233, 222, 227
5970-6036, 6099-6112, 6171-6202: 0.2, 230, 225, 228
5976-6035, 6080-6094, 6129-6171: -0.3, 230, 221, 225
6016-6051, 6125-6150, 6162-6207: 0.4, 232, 224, 226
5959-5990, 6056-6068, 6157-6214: 0.0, 233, 223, 229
